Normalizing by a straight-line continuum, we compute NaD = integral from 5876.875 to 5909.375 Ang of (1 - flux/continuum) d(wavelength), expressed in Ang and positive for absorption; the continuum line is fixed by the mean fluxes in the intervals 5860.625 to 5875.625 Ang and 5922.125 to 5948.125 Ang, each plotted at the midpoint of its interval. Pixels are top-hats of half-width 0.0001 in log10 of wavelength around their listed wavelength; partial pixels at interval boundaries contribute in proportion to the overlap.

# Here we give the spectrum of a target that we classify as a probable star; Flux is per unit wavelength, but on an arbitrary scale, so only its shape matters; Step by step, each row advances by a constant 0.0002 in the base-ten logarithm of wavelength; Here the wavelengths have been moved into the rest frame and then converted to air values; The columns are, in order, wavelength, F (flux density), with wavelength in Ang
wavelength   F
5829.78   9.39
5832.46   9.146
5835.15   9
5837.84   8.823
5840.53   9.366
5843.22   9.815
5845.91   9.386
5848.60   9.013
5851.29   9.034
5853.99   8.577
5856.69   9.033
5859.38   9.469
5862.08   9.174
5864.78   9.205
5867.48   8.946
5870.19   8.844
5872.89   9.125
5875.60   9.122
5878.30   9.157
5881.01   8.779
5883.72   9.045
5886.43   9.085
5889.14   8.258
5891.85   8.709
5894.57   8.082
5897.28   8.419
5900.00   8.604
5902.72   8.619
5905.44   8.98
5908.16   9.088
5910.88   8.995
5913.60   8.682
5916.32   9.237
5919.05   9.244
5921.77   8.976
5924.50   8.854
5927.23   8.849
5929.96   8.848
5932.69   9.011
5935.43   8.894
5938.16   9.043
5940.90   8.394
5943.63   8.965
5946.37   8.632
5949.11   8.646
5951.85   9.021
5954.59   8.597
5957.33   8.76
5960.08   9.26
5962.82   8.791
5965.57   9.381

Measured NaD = 0.9 Ang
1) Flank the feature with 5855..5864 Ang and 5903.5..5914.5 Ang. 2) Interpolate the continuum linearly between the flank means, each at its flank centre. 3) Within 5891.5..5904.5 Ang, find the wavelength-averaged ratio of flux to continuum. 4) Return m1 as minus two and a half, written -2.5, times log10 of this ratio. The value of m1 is 0.06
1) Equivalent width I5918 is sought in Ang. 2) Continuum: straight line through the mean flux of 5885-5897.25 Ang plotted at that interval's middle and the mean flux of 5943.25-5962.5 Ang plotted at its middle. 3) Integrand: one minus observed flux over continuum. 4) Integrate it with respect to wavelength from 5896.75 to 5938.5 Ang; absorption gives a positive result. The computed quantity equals -1.2 Ang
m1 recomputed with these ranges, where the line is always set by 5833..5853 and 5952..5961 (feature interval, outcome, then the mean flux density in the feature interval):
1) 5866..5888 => 0.011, 9.01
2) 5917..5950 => 0.008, 8.87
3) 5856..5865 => -0.012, 9.24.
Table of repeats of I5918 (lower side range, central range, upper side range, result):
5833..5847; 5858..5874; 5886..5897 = -0.5 Ang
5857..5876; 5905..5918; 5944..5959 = -0.1 Ang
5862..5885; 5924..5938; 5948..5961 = 0.0 Ang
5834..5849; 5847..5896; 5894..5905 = -0.4 Ang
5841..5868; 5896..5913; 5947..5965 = 0.5 Ang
